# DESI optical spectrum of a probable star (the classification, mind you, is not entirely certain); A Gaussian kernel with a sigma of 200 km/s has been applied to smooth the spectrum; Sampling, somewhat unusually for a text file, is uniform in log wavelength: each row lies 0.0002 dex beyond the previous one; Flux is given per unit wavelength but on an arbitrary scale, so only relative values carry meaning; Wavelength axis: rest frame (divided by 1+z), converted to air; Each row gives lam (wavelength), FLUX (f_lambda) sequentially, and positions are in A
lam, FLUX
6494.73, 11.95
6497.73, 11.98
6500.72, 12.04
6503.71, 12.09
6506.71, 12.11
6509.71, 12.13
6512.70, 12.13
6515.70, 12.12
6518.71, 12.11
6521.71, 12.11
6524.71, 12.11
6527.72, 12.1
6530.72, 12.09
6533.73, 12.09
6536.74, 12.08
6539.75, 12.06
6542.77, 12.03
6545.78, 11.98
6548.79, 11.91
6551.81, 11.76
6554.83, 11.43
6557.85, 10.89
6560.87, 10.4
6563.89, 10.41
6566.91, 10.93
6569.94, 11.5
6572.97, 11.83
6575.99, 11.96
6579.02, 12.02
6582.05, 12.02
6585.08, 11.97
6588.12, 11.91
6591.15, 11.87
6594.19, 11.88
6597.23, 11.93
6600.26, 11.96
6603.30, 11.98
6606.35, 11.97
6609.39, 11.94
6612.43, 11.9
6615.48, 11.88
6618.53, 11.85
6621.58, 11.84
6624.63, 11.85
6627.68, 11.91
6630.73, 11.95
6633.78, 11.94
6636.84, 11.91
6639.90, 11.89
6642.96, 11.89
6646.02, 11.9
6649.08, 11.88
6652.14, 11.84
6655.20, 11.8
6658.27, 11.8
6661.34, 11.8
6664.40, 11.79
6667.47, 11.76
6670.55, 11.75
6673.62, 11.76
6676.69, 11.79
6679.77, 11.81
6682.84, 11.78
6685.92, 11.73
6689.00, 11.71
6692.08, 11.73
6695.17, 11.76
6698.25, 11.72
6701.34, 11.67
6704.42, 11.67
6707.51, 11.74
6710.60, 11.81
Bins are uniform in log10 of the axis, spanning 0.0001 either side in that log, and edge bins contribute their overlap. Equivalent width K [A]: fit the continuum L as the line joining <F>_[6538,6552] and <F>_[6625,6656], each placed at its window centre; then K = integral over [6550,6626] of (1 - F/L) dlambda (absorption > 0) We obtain 1.6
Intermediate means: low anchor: 12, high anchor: 11.9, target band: 11.7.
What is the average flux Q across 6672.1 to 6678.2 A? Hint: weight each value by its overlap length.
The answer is 11.8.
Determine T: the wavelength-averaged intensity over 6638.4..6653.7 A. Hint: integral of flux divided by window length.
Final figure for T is 11.9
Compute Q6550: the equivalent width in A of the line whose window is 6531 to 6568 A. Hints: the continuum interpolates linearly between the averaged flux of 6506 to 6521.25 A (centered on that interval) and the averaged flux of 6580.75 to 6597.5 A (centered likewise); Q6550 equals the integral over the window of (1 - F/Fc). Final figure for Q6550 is 1.6 A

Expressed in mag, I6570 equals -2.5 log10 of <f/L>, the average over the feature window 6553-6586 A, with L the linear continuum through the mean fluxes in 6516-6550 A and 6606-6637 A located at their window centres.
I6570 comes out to 0.06 mag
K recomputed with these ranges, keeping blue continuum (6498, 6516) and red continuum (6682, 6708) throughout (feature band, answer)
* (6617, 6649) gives -0.1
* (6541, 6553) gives 0.1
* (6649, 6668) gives 0.0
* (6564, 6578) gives 0.6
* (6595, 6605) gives 0.0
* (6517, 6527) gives 0.0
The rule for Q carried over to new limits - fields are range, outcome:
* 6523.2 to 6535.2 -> 12.1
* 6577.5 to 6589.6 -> 12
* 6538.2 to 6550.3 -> 12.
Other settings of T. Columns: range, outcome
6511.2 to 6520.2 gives 12.1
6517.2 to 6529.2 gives 12.1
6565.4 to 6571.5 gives 11.2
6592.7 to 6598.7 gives 11.9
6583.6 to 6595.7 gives 11.9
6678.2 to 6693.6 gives 11.8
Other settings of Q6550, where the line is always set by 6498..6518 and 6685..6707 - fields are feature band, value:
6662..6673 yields 0.00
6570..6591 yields 0.06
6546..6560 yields 0.60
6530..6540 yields -0.03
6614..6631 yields -0.02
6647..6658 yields -0.03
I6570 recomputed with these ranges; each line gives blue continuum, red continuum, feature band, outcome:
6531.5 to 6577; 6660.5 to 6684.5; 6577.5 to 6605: -0.03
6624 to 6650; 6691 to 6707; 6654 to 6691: 0.00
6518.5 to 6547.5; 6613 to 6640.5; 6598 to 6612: 0.00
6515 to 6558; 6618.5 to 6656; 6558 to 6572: 0.10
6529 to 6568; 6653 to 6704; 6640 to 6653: -0.02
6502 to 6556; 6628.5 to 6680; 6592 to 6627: 0.00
